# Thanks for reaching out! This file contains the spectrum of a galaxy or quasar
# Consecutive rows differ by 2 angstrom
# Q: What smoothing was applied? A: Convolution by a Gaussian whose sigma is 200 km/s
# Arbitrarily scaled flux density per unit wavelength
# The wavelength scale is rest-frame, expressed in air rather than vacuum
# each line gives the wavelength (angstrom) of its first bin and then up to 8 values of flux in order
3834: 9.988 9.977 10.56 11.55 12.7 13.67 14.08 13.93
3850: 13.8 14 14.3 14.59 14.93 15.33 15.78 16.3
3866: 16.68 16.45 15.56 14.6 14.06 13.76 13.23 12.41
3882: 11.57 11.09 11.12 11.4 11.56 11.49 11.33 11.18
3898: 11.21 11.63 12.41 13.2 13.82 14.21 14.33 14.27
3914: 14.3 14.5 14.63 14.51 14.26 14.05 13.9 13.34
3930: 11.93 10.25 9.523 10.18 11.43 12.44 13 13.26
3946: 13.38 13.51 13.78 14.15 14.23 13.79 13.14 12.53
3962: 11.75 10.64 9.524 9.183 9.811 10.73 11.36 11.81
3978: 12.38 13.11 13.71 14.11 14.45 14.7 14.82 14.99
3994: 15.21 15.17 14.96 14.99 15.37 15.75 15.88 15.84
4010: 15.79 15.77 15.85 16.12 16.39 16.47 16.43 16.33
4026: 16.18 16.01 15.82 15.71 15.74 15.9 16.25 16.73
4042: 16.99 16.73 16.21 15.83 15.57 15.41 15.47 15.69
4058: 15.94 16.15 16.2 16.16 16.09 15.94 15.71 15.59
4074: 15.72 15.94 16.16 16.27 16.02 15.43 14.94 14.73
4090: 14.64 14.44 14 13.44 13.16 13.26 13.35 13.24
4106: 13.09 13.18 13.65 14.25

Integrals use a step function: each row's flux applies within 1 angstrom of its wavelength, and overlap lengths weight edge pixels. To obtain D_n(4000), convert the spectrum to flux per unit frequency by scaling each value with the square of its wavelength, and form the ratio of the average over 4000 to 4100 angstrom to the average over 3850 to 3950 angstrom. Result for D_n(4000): 1.3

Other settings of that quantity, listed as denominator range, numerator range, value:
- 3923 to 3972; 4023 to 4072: 1.38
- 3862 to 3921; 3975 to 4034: 1.20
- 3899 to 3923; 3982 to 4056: 1.20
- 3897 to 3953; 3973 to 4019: 1.17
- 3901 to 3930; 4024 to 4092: 1.22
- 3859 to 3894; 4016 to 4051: 1.29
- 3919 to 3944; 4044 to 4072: 1.36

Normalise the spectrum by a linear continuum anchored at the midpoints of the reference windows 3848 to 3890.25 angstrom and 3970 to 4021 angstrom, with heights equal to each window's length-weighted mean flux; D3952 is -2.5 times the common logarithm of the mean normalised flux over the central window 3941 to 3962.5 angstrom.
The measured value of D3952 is 0.08 mag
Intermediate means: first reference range 14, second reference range 14.5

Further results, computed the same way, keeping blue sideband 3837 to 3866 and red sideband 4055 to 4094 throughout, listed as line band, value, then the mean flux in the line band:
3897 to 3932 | 0.08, 13.5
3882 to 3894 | 0.25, 11.4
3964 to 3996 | 0.18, 12.7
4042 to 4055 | -0.04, 16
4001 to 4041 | -0.05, 16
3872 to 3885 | 0.11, 12.8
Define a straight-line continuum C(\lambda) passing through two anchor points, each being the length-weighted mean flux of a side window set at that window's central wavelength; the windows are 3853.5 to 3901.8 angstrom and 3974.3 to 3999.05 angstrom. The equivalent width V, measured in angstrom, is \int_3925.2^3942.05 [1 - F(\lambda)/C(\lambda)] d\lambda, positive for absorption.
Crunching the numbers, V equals 2.5 angstrom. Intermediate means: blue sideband 13.4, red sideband 14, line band 11.7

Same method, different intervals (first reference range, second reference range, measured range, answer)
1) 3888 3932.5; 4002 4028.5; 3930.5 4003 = 9.15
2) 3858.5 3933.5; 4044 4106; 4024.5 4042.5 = -1.63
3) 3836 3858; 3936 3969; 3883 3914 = 1.16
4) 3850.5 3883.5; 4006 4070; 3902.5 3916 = 0.82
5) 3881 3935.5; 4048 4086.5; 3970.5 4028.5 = -1.28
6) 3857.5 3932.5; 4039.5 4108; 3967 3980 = 2.92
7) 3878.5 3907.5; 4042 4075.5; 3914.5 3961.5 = -0.23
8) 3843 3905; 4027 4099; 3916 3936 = 1.65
